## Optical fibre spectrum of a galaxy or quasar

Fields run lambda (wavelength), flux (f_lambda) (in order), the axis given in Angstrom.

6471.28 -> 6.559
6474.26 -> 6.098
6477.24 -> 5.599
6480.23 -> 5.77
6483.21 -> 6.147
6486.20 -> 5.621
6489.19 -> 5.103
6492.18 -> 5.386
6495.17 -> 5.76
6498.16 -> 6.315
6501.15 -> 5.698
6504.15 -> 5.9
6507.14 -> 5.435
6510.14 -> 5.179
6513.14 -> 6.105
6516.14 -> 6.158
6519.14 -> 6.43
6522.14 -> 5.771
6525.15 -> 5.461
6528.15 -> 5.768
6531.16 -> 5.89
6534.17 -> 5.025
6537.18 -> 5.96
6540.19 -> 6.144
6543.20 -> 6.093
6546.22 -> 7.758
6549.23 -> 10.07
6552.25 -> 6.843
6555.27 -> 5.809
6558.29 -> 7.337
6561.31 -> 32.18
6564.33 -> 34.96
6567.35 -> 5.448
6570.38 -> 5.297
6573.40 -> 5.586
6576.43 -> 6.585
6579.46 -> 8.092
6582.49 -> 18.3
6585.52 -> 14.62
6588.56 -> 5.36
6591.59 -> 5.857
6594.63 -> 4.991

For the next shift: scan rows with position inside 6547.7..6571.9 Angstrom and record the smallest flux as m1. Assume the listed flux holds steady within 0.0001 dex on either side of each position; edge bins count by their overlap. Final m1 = 5.297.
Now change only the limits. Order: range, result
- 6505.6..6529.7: 5.179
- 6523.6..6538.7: 5.025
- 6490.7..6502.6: 5.386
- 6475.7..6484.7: 5.599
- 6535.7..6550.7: 5.96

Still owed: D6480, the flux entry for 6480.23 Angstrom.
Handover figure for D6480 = 5.77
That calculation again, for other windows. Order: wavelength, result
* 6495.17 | 5.76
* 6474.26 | 6.098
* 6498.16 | 6.315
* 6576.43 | 6.585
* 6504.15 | 5.9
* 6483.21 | 6.147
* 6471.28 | 6.559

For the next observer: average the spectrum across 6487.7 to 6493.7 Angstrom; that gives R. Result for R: 5.25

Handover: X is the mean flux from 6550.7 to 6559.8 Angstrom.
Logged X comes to 6.68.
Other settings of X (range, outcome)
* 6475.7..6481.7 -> 5.68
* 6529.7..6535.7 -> 5.45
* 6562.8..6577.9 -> 11.6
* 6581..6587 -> 16.5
